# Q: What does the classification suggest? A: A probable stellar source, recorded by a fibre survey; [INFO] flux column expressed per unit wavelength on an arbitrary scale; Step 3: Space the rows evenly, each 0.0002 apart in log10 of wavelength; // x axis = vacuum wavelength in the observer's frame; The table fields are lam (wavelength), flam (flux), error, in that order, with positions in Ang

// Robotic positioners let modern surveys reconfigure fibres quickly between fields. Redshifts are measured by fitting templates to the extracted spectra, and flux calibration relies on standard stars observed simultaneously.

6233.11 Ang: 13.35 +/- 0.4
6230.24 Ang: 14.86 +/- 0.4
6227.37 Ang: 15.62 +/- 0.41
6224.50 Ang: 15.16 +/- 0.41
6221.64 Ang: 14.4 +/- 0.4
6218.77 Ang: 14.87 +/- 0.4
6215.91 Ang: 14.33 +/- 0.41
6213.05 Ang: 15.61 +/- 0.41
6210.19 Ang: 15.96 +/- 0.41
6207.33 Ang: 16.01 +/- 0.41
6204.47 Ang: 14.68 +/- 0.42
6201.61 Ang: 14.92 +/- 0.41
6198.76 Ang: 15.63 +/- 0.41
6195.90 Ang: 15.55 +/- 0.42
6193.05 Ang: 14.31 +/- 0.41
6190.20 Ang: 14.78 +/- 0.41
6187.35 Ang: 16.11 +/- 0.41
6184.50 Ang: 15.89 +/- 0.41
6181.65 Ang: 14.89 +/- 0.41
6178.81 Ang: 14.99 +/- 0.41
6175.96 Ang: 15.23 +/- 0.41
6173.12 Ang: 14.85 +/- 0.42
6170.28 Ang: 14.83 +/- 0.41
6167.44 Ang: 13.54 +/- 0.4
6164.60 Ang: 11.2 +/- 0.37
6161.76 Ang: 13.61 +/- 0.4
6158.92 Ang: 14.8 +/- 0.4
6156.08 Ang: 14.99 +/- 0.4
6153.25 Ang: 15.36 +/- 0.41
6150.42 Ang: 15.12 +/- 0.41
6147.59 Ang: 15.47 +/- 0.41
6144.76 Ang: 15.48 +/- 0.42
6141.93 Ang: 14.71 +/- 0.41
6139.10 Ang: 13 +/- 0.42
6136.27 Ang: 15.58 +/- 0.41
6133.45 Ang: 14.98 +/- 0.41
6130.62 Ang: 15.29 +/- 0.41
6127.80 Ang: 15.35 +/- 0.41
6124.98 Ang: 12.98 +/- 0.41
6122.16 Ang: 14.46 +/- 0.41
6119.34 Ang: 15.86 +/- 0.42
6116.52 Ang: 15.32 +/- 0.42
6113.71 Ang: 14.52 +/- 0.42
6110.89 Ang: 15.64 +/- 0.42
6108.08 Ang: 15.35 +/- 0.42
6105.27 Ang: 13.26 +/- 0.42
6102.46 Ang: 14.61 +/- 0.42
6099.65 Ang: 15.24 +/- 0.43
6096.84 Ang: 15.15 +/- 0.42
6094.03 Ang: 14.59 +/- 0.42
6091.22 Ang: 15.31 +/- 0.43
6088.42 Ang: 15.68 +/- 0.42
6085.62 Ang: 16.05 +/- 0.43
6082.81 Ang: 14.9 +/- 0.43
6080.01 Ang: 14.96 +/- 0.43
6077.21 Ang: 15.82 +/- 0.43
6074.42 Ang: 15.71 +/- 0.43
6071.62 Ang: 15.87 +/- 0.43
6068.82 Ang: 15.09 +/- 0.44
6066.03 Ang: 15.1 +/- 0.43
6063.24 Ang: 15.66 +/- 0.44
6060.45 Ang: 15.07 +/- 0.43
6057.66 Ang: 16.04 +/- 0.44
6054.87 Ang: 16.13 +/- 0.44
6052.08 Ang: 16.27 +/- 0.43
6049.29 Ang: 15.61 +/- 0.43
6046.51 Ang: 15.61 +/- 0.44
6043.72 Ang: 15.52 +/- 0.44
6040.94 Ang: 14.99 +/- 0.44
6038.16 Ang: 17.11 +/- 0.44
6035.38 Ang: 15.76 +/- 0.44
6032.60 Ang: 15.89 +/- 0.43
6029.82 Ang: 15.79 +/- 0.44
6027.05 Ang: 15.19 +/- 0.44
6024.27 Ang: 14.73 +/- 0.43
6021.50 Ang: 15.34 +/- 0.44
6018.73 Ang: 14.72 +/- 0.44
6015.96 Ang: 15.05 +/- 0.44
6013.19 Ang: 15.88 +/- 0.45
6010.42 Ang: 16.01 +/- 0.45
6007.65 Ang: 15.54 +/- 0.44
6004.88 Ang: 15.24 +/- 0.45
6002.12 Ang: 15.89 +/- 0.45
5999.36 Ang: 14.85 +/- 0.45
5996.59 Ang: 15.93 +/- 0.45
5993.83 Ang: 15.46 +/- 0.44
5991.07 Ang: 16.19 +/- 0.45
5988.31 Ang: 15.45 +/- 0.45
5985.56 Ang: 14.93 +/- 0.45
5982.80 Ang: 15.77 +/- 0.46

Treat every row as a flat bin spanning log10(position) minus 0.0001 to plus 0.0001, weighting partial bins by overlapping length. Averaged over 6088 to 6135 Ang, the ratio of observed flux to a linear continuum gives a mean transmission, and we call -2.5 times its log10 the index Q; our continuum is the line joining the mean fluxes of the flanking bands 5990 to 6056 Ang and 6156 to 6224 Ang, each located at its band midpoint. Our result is 0.02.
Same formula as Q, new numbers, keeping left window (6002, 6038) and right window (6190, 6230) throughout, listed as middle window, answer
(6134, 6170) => 0.06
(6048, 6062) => -0.03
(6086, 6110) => 0.03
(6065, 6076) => 0.00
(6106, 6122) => 0.01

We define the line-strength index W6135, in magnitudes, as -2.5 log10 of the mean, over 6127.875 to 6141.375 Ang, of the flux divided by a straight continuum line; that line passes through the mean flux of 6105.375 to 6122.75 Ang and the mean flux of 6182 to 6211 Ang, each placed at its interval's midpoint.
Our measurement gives 0.03 mag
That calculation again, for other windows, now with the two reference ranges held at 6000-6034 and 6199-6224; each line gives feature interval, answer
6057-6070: -0.001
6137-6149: 0.038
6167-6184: 0.024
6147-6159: 0.003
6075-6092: -0.011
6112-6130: 0.035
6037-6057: -0.035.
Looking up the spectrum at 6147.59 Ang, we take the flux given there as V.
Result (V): 15.47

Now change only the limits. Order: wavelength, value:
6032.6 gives 15.89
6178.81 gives 14.99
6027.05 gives 15.19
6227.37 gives 15.62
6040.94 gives 14.99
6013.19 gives 15.88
